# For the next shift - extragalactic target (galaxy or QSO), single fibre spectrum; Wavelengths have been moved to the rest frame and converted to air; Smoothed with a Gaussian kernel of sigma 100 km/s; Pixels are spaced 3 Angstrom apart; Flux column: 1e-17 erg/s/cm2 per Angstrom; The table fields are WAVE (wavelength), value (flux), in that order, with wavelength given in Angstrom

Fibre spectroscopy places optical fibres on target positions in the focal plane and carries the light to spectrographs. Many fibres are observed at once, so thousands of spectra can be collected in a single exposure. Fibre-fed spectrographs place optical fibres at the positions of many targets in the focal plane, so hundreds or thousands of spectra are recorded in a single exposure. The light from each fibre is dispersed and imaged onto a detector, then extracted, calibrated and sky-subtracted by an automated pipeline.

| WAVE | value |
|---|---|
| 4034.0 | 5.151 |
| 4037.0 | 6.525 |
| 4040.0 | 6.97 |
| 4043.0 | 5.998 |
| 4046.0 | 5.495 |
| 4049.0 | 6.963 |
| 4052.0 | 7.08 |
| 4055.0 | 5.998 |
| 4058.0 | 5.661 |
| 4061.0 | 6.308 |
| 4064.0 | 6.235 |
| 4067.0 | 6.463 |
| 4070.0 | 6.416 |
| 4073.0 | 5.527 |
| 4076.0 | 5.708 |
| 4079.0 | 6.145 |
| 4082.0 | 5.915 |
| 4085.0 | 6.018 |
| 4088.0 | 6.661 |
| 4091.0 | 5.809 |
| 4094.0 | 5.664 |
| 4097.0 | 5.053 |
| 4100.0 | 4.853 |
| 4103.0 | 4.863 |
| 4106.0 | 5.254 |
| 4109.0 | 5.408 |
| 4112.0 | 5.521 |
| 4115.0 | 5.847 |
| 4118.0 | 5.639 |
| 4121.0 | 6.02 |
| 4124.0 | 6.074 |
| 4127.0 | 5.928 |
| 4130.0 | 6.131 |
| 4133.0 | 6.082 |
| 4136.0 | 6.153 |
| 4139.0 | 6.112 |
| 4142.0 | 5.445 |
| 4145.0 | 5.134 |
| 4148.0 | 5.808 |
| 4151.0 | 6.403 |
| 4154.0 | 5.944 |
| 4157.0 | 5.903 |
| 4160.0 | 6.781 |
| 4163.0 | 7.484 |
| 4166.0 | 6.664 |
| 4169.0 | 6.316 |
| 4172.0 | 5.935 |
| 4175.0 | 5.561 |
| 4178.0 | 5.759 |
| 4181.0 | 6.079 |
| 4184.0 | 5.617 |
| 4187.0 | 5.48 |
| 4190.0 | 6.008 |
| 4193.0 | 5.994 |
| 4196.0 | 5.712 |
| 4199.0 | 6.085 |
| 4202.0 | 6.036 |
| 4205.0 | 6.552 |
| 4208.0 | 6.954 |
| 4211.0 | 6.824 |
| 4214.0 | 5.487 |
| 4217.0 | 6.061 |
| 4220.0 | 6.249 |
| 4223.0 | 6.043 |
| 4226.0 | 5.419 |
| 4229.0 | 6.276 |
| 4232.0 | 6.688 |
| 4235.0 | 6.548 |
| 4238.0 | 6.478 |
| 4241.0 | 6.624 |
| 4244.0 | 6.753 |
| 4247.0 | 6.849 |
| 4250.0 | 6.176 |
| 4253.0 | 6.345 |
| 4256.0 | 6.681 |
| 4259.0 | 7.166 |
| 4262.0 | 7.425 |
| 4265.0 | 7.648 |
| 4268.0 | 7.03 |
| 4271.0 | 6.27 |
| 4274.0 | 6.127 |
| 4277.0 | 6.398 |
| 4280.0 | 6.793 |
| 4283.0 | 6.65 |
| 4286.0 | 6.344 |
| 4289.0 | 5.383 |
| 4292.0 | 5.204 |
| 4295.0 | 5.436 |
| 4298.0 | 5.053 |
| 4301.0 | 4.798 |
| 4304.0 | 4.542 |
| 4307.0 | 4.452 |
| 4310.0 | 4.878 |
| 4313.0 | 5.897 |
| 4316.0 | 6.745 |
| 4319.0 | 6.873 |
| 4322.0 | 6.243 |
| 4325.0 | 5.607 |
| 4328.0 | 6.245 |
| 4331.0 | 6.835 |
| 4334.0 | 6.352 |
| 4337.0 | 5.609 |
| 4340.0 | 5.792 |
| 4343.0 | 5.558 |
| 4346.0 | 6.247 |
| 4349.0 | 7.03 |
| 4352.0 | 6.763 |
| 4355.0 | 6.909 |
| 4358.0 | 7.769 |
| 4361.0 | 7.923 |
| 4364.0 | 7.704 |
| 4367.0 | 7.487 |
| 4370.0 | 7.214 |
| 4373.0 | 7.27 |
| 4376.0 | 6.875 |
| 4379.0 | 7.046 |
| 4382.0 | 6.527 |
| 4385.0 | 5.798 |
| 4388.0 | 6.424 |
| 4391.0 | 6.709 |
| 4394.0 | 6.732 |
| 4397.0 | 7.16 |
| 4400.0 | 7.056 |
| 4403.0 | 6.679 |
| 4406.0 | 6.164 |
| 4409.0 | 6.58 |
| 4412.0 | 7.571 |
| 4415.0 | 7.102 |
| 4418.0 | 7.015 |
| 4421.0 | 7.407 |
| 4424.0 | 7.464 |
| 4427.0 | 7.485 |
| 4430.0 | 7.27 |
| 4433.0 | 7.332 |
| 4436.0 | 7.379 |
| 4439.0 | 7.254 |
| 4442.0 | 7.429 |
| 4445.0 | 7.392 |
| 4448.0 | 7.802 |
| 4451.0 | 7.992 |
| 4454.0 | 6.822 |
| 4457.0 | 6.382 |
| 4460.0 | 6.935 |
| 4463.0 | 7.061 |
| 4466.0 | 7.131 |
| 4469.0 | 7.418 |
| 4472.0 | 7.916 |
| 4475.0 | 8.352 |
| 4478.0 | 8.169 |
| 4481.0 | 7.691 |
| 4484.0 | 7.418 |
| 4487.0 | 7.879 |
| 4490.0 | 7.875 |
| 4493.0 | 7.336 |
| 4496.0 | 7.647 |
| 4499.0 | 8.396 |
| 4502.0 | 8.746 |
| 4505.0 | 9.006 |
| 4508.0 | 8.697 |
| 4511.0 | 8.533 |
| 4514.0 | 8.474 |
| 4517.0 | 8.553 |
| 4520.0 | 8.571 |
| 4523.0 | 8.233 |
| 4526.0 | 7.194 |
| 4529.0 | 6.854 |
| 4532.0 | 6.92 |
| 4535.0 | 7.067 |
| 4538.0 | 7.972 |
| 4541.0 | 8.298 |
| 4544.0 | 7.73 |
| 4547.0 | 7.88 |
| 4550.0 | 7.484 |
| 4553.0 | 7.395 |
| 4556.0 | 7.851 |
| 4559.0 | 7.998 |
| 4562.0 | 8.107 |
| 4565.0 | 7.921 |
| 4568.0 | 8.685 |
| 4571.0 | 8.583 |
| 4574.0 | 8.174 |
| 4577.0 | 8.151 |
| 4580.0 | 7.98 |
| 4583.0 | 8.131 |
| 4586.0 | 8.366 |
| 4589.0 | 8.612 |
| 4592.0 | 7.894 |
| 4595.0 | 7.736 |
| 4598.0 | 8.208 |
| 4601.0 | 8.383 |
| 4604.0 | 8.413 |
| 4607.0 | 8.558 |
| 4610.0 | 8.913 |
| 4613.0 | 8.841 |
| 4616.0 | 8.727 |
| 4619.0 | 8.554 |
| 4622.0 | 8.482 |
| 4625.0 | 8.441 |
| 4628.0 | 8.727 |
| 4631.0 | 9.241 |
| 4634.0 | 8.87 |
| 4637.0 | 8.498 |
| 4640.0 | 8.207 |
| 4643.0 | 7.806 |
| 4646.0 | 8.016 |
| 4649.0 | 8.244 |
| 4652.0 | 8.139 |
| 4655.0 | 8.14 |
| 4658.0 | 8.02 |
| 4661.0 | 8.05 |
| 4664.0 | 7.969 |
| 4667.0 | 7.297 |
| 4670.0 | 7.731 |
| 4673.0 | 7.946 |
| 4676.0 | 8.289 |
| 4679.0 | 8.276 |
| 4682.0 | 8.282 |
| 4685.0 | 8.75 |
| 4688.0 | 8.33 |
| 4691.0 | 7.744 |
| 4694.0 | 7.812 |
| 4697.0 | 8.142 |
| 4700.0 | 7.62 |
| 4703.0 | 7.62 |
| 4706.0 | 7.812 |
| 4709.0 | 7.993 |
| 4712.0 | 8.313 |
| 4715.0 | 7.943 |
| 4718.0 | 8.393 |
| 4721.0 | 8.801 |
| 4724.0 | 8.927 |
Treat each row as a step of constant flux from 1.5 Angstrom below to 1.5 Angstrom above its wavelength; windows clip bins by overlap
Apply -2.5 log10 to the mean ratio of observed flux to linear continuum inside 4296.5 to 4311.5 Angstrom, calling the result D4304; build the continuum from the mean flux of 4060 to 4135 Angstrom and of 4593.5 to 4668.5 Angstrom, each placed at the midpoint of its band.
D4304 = 0.390 mag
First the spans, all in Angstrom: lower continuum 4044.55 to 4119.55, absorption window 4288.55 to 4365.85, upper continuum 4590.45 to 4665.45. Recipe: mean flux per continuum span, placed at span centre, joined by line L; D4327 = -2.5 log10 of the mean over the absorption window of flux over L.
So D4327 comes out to 0.15 mag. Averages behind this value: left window 5.86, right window 8.36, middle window 6.09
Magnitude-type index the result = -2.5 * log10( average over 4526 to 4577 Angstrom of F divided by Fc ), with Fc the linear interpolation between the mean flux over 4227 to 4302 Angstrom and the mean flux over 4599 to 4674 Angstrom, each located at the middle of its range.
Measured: 0.01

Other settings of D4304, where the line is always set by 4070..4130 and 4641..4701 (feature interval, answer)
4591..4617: -0.09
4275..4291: 0.03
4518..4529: -0.06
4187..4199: 0.04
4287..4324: 0.19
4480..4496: -0.05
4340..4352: 0.07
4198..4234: -0.01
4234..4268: -0.08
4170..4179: 0.04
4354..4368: -0.12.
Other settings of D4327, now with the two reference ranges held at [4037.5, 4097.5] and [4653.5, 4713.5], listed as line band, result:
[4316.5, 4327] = 0.101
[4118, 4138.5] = 0.049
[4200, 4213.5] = 0.010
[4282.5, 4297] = 0.189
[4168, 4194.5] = 0.110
